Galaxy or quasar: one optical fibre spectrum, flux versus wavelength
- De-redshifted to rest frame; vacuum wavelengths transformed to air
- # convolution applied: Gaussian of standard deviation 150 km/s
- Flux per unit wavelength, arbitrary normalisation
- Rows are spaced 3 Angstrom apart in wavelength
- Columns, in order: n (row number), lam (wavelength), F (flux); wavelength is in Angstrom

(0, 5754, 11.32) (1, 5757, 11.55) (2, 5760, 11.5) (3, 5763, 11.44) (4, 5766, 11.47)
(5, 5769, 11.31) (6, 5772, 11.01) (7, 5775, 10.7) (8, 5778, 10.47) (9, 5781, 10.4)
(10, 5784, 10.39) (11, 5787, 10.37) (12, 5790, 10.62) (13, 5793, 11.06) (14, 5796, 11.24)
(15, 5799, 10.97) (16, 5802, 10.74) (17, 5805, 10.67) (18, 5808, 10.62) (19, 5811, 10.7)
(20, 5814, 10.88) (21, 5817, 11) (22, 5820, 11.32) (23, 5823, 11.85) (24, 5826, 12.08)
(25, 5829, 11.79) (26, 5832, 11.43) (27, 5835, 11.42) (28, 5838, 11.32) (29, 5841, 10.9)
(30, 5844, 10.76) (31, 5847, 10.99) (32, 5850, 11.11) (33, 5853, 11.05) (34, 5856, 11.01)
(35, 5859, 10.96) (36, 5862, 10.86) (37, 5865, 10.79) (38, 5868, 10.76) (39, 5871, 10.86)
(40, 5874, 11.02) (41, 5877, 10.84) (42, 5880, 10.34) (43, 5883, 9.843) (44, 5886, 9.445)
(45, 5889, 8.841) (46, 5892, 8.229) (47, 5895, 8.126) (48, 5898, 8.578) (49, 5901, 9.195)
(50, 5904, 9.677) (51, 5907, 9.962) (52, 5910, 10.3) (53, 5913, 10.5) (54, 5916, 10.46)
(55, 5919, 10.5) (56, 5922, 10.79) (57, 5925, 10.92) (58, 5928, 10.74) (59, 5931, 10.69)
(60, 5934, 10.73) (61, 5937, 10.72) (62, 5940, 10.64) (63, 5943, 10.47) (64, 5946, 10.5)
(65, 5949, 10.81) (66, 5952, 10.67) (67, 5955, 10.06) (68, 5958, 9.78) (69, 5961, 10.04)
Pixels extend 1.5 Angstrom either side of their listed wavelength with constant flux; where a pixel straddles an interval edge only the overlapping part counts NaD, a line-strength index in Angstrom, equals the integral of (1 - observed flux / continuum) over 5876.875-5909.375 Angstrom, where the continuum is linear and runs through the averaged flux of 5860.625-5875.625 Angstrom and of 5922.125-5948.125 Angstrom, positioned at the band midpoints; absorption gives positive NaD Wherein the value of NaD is 4.4 Angstrom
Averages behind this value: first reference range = 10.9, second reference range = 10.7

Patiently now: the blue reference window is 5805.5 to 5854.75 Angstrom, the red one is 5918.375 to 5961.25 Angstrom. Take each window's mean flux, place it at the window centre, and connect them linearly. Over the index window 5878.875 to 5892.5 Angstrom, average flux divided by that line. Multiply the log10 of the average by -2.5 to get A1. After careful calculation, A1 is 0.16 mag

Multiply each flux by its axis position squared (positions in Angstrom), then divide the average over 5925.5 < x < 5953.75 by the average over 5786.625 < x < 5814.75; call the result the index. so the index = 1.04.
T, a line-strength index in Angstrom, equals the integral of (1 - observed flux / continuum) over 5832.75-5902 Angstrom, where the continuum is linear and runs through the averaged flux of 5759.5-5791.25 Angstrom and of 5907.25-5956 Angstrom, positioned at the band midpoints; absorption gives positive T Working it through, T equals 2.4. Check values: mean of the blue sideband 10.9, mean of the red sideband 10.6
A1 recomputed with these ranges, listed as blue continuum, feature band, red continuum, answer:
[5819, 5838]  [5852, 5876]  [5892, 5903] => -0.09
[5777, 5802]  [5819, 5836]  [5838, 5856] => -0.07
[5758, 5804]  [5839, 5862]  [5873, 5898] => -0.10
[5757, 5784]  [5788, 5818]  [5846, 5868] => 0.02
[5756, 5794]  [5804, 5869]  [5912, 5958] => -0.03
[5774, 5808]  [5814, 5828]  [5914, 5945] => -0.08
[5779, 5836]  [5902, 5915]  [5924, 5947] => 0.07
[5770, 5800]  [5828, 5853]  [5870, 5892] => -0.09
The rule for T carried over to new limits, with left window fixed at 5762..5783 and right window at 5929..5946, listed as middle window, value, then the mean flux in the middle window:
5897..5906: 1.2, 9.23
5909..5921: 0.2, 10.5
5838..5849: -0.1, 11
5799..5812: 0.2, 10.7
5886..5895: 1.8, 8.62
